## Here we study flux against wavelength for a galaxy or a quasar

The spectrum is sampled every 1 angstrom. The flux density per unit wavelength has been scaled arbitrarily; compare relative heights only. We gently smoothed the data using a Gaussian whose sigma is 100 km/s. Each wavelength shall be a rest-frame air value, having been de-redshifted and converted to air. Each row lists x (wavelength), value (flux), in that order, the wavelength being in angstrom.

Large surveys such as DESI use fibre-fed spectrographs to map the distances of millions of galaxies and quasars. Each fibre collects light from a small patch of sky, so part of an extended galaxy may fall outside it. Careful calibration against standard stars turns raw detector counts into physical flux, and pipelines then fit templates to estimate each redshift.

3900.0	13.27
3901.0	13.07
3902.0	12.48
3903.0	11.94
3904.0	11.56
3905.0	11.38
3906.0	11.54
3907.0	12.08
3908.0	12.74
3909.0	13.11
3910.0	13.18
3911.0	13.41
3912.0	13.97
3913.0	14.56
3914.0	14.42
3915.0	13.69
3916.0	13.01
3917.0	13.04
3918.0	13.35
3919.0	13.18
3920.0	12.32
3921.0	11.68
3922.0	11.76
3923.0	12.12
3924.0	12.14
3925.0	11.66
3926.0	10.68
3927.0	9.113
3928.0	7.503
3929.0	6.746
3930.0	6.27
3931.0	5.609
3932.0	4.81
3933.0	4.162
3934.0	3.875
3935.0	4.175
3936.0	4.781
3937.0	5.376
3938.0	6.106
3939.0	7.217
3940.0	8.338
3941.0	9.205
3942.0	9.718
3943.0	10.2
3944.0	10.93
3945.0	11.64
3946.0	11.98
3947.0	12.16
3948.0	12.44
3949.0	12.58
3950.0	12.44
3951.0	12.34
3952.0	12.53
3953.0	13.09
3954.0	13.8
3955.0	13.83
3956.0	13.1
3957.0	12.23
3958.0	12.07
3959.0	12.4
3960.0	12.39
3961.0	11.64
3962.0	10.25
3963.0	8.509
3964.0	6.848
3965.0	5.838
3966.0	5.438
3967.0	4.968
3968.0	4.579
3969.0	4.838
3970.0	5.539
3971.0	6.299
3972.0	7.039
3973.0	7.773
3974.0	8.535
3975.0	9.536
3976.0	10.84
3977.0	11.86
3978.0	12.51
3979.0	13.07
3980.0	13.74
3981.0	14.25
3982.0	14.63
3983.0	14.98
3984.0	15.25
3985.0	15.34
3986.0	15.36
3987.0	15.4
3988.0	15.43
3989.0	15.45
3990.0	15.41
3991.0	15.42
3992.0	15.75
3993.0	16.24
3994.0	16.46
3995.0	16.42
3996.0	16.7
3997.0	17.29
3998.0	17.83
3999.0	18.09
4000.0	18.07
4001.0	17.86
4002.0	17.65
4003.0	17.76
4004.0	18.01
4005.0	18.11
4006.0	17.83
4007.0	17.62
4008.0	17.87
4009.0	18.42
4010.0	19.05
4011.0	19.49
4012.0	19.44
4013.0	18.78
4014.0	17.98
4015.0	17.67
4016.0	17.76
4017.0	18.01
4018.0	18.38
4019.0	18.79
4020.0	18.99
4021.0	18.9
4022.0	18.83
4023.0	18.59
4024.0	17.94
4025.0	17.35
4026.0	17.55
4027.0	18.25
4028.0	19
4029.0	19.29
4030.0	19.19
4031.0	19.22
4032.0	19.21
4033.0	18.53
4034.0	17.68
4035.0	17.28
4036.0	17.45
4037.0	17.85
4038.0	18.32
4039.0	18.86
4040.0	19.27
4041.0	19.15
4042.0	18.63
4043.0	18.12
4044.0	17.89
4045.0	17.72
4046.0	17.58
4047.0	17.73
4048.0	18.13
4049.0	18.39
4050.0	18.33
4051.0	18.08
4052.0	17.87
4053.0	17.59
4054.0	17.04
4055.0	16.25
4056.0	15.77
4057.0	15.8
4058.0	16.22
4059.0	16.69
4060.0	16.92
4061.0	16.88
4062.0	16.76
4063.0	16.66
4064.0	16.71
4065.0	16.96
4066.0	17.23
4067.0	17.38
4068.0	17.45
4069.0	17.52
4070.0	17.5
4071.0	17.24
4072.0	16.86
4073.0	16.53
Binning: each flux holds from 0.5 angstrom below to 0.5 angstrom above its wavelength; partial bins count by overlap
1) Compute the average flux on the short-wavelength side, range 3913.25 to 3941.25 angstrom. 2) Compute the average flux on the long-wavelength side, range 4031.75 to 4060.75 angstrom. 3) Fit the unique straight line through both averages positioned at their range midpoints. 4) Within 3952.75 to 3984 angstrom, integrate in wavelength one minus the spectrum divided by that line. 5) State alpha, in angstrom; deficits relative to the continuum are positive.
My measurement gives 4.8 angstrom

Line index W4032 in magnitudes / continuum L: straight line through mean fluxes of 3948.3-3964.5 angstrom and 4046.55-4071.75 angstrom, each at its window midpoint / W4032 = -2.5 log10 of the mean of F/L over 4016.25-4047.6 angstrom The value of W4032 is -0.17 mag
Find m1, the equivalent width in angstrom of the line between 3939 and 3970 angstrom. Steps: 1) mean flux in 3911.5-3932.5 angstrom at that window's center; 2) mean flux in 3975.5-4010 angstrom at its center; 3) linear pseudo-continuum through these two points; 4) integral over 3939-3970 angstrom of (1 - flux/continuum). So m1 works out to 6.9 angstrom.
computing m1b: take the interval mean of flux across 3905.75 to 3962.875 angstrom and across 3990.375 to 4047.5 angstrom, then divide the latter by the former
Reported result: 1.68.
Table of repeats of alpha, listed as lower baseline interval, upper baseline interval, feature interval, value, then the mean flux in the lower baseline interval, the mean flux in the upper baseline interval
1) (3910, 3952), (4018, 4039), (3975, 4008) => -0.9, 10.2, 18.4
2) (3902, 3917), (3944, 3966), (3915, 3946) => 7.9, 12.9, 11.5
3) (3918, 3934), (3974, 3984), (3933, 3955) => 1.8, 9.27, 12.7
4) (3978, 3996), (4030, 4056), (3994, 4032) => -3.9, 15.2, 18.1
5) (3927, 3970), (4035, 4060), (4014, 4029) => -2.9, 8.98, 17.7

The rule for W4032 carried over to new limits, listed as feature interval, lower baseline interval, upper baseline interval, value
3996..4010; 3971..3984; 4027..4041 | -0.21 mag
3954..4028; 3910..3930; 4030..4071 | 0.05 mag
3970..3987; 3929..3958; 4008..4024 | 0.18 mag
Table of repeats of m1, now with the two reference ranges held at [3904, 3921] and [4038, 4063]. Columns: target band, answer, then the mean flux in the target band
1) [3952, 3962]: 1.3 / 12.6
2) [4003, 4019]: -2.0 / 18.3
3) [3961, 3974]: 7.1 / 6.77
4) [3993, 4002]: -0.8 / 17.3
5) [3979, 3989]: 0.3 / 14.9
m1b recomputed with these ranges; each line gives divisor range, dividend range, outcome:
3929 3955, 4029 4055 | 2.00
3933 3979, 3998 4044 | 1.95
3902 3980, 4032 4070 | 1.72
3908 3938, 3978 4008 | 1.61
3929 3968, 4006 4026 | 1.99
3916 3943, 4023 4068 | 2.03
